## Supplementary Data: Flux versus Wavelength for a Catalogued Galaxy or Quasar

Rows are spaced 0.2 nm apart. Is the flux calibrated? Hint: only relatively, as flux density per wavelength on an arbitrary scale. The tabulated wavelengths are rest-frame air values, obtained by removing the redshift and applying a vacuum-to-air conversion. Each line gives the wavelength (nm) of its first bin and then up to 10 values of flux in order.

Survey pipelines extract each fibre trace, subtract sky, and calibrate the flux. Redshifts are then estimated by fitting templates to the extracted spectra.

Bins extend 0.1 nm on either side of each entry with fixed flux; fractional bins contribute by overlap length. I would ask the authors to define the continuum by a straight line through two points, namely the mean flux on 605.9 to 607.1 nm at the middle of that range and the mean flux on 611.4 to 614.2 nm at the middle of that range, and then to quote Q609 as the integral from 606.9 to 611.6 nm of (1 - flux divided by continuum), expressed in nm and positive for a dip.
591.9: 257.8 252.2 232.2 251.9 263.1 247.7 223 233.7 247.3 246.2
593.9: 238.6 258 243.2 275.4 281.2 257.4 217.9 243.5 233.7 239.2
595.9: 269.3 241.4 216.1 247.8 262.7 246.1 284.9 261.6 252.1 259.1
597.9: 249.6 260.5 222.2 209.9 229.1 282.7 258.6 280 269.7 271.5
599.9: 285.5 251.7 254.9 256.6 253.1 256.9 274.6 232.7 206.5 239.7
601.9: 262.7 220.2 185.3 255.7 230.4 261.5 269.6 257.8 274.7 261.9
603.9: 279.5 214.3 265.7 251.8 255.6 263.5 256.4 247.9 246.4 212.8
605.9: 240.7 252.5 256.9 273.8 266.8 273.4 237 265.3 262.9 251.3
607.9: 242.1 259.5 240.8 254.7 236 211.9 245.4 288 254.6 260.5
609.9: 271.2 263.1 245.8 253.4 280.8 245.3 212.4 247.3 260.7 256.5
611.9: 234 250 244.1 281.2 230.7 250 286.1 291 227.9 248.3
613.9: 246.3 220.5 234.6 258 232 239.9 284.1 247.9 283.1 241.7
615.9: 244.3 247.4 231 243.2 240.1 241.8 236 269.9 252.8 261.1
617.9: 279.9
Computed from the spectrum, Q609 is 0.08 nm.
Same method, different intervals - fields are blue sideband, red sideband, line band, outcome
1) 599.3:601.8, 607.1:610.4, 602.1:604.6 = 0.050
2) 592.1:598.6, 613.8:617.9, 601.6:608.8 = -0.080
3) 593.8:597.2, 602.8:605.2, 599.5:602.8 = 0.122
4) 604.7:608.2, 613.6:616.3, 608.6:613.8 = -0.056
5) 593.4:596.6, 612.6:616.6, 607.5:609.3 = 0.017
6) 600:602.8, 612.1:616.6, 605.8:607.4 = -0.086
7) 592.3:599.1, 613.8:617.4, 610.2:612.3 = -0.011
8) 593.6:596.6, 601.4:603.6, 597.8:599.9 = -0.088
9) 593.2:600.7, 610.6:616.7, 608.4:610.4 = -0.021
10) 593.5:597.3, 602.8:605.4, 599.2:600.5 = -0.069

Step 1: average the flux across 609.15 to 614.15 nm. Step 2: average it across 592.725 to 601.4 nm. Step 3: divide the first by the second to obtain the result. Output 1.01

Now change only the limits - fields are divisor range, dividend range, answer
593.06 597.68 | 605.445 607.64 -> 1.02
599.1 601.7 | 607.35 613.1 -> 0.98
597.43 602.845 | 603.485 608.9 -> 1.01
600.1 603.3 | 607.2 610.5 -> 1.04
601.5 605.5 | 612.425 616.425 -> 1.01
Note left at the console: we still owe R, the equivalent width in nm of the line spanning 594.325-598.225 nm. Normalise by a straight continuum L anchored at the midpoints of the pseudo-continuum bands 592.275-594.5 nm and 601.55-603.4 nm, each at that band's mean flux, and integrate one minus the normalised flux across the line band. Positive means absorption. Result -0.12 nm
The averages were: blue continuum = 246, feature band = 252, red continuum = 242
